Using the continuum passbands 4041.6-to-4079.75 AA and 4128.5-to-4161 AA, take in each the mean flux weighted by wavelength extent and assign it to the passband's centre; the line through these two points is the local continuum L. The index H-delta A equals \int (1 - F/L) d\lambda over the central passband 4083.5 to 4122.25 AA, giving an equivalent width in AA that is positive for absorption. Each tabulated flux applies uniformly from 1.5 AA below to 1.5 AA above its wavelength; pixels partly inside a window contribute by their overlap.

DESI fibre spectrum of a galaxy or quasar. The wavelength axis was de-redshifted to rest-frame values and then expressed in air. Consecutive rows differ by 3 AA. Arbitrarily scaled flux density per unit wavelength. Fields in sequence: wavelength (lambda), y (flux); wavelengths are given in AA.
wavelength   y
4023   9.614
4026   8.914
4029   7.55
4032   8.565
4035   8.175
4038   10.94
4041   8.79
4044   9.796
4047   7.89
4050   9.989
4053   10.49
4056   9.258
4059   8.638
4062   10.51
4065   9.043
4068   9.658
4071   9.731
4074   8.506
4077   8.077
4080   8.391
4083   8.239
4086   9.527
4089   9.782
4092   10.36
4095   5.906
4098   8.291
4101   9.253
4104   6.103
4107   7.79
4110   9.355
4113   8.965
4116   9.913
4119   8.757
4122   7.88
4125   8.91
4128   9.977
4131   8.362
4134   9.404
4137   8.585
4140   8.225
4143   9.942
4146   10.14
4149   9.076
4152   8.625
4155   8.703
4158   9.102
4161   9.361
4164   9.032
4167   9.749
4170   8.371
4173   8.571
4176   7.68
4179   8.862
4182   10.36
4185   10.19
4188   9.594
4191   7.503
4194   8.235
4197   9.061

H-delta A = 2.3 AA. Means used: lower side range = 9.26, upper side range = 9.06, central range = 8.62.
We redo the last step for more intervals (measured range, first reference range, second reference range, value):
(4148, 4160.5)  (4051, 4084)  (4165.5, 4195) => 0.1 AA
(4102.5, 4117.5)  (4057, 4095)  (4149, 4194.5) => 1.0 AA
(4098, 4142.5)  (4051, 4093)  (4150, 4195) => 2.1 AA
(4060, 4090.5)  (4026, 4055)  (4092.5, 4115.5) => -2.0 AA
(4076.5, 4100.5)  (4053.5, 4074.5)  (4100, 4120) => 0.9 AA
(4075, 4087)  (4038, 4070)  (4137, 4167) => 1.1 AA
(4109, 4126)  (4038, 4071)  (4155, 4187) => 0.6 AA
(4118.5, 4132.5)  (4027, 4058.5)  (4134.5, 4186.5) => 0.5 AA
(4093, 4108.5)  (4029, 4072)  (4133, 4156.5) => 2.8 AA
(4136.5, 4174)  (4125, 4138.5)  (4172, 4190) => 0.3 AA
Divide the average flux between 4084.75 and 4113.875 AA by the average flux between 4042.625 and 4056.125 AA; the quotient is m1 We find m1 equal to 0.90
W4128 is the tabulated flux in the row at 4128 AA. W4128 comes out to 9.977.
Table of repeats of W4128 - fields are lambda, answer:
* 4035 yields 8.175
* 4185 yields 10.19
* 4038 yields 10.94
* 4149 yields 9.076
